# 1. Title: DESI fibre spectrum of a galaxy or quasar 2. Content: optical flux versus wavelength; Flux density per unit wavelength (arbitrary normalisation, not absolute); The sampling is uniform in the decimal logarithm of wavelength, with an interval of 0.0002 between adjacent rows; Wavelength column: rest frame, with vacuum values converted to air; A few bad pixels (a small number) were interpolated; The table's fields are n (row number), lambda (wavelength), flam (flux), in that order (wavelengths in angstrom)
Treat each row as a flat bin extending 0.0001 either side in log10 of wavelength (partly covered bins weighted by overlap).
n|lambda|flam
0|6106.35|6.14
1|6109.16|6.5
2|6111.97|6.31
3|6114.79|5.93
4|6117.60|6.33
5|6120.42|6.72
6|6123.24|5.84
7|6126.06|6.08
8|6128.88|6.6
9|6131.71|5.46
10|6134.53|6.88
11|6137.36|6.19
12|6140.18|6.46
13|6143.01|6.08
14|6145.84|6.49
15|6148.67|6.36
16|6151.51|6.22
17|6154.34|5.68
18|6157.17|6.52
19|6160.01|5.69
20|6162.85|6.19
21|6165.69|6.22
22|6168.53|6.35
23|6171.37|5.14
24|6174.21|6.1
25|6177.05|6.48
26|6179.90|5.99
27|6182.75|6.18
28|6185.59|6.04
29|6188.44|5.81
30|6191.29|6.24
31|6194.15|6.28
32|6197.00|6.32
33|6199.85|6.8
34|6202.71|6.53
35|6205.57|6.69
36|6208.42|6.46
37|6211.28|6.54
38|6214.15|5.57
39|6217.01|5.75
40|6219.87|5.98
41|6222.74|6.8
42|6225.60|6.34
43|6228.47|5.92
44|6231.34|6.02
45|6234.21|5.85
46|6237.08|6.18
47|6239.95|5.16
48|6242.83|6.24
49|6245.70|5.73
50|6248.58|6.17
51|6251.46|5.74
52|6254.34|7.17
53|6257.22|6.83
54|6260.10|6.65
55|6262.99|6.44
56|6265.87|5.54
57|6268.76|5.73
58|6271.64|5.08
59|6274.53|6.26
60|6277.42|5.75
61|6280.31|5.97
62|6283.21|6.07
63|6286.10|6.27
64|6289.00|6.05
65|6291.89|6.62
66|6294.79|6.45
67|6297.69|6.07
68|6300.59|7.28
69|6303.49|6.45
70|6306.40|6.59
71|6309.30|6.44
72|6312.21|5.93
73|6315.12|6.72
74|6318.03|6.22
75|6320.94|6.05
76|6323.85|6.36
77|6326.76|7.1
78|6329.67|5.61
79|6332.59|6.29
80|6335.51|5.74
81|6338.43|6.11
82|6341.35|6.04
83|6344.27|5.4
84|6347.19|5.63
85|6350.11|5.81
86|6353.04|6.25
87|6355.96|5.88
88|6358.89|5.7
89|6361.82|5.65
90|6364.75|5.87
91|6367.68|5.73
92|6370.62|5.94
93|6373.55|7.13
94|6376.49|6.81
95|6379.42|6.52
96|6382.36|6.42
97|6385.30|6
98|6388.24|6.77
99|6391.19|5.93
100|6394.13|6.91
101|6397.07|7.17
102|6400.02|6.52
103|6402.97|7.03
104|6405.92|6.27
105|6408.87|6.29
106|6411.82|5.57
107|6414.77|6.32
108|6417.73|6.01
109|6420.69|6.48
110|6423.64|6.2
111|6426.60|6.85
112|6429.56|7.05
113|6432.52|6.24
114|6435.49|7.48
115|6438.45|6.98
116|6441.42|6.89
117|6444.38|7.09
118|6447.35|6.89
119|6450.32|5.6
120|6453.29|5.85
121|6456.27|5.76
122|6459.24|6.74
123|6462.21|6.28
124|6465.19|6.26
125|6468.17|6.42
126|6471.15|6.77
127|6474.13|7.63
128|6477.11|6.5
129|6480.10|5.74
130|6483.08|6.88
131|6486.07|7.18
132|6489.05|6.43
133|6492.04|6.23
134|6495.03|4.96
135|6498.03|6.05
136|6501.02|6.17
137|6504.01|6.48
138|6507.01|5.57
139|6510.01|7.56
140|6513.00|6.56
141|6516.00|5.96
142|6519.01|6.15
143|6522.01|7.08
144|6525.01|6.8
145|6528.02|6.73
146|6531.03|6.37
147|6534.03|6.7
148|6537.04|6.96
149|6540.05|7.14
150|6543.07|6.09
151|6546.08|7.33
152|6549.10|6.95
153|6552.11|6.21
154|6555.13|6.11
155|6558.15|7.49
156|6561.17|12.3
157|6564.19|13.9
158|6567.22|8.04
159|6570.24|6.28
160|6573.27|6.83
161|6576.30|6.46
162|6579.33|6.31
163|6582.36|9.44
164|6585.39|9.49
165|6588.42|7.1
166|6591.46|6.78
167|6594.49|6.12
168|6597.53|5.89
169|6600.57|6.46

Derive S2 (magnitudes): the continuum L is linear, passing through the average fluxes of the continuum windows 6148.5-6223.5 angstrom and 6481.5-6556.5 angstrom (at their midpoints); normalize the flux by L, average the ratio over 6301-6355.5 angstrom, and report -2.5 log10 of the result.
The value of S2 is 0.026 mag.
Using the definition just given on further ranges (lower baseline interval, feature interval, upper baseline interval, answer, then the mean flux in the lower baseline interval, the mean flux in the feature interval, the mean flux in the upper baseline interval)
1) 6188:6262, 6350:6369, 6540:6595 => 0.168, 6.23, 5.84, 7.75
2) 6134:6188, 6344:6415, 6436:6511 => 0.021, 6.15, 6.23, 6.44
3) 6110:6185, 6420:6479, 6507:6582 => 0.065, 6.17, 6.59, 7.26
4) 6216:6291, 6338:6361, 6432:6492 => 0.084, 6.07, 5.84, 6.58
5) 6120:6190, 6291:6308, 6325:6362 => -0.100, 6.14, 6.57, 5.95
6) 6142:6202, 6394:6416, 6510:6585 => 0.069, 6.16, 6.49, 7.38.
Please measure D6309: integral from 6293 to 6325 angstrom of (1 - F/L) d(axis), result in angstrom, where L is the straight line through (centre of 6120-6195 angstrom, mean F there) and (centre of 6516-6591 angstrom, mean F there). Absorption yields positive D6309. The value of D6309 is 1.1 angstrom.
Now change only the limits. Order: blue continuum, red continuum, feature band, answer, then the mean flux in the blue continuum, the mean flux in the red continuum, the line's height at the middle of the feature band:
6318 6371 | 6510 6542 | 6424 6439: -1.3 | 5.96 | 6.68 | 6.31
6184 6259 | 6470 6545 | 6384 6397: -0.2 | 6.2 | 6.51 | 6.38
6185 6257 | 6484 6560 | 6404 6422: 0.7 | 6.19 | 6.56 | 6.42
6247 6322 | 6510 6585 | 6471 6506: 3.6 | 6.25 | 7.38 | 7.13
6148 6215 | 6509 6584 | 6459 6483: 1.9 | 6.19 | 7.35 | 7.11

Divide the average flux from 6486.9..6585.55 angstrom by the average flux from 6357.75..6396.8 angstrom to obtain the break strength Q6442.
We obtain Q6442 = 1.1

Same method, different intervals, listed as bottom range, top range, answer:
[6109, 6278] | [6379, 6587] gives 1.11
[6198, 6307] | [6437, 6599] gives 1.11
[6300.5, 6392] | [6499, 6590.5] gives 1.18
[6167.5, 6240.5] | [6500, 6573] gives 1.17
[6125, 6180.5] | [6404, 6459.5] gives 1.05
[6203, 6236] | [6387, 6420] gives 1.04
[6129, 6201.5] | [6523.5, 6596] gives 1.21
